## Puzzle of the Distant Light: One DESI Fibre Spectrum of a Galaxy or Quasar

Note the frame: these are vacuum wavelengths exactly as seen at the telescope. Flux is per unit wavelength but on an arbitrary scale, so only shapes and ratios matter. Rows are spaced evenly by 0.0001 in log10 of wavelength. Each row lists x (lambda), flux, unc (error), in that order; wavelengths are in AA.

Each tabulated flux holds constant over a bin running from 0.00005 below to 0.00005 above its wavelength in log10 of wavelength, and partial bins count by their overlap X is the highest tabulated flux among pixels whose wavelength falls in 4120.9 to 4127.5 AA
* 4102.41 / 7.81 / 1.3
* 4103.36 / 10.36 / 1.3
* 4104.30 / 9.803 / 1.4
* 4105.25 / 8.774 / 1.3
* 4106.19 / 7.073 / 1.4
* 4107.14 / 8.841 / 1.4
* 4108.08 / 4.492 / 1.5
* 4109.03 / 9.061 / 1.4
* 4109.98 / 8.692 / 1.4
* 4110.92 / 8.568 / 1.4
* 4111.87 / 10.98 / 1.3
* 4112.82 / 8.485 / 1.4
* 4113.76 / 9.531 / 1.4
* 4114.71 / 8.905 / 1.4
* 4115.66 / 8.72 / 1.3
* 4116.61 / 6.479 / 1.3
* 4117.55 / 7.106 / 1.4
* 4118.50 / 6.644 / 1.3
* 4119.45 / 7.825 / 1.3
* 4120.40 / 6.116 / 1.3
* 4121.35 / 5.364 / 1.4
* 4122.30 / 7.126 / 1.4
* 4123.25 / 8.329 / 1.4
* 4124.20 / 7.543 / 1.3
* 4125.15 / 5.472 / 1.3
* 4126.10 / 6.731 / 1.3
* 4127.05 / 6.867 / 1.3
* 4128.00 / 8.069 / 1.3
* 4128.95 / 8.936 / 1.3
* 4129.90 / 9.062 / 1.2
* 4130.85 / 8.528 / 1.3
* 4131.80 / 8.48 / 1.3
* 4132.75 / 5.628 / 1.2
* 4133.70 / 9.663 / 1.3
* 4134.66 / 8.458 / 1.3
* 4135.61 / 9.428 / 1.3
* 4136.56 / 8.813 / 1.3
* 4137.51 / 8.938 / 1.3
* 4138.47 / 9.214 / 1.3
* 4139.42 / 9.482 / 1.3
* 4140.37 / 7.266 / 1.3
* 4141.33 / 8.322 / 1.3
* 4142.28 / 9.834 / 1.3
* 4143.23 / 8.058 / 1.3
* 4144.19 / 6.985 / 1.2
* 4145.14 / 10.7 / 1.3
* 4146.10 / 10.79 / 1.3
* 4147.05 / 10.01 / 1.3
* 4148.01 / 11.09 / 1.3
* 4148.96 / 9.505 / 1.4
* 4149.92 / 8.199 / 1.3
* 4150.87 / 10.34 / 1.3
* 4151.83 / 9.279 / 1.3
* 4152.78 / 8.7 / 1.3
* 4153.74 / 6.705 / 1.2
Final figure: 8.329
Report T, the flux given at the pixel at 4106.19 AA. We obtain 7.073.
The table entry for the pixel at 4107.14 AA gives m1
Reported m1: 8.841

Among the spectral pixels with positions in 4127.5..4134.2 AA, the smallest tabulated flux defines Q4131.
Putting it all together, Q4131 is 5.628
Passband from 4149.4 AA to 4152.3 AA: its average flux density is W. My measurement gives 9.27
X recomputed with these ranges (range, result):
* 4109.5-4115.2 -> 10.98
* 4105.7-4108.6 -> 8.841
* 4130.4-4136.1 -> 9.663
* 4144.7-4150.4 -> 11.09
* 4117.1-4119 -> 7.106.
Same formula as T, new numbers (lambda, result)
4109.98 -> 8.692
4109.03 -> 9.061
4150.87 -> 10.34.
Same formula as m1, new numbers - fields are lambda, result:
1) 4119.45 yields 7.825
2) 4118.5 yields 6.644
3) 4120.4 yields 6.116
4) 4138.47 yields 9.214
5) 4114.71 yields 8.905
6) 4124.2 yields 7.543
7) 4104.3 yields 9.803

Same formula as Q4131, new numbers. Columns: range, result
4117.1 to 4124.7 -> 5.364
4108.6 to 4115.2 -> 8.485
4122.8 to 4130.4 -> 5.472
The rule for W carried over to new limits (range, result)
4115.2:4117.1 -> 7.61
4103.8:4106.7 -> 8.58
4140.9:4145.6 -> 8.79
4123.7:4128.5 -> 6.95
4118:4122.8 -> 6.62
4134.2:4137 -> 8.92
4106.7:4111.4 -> 7.93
